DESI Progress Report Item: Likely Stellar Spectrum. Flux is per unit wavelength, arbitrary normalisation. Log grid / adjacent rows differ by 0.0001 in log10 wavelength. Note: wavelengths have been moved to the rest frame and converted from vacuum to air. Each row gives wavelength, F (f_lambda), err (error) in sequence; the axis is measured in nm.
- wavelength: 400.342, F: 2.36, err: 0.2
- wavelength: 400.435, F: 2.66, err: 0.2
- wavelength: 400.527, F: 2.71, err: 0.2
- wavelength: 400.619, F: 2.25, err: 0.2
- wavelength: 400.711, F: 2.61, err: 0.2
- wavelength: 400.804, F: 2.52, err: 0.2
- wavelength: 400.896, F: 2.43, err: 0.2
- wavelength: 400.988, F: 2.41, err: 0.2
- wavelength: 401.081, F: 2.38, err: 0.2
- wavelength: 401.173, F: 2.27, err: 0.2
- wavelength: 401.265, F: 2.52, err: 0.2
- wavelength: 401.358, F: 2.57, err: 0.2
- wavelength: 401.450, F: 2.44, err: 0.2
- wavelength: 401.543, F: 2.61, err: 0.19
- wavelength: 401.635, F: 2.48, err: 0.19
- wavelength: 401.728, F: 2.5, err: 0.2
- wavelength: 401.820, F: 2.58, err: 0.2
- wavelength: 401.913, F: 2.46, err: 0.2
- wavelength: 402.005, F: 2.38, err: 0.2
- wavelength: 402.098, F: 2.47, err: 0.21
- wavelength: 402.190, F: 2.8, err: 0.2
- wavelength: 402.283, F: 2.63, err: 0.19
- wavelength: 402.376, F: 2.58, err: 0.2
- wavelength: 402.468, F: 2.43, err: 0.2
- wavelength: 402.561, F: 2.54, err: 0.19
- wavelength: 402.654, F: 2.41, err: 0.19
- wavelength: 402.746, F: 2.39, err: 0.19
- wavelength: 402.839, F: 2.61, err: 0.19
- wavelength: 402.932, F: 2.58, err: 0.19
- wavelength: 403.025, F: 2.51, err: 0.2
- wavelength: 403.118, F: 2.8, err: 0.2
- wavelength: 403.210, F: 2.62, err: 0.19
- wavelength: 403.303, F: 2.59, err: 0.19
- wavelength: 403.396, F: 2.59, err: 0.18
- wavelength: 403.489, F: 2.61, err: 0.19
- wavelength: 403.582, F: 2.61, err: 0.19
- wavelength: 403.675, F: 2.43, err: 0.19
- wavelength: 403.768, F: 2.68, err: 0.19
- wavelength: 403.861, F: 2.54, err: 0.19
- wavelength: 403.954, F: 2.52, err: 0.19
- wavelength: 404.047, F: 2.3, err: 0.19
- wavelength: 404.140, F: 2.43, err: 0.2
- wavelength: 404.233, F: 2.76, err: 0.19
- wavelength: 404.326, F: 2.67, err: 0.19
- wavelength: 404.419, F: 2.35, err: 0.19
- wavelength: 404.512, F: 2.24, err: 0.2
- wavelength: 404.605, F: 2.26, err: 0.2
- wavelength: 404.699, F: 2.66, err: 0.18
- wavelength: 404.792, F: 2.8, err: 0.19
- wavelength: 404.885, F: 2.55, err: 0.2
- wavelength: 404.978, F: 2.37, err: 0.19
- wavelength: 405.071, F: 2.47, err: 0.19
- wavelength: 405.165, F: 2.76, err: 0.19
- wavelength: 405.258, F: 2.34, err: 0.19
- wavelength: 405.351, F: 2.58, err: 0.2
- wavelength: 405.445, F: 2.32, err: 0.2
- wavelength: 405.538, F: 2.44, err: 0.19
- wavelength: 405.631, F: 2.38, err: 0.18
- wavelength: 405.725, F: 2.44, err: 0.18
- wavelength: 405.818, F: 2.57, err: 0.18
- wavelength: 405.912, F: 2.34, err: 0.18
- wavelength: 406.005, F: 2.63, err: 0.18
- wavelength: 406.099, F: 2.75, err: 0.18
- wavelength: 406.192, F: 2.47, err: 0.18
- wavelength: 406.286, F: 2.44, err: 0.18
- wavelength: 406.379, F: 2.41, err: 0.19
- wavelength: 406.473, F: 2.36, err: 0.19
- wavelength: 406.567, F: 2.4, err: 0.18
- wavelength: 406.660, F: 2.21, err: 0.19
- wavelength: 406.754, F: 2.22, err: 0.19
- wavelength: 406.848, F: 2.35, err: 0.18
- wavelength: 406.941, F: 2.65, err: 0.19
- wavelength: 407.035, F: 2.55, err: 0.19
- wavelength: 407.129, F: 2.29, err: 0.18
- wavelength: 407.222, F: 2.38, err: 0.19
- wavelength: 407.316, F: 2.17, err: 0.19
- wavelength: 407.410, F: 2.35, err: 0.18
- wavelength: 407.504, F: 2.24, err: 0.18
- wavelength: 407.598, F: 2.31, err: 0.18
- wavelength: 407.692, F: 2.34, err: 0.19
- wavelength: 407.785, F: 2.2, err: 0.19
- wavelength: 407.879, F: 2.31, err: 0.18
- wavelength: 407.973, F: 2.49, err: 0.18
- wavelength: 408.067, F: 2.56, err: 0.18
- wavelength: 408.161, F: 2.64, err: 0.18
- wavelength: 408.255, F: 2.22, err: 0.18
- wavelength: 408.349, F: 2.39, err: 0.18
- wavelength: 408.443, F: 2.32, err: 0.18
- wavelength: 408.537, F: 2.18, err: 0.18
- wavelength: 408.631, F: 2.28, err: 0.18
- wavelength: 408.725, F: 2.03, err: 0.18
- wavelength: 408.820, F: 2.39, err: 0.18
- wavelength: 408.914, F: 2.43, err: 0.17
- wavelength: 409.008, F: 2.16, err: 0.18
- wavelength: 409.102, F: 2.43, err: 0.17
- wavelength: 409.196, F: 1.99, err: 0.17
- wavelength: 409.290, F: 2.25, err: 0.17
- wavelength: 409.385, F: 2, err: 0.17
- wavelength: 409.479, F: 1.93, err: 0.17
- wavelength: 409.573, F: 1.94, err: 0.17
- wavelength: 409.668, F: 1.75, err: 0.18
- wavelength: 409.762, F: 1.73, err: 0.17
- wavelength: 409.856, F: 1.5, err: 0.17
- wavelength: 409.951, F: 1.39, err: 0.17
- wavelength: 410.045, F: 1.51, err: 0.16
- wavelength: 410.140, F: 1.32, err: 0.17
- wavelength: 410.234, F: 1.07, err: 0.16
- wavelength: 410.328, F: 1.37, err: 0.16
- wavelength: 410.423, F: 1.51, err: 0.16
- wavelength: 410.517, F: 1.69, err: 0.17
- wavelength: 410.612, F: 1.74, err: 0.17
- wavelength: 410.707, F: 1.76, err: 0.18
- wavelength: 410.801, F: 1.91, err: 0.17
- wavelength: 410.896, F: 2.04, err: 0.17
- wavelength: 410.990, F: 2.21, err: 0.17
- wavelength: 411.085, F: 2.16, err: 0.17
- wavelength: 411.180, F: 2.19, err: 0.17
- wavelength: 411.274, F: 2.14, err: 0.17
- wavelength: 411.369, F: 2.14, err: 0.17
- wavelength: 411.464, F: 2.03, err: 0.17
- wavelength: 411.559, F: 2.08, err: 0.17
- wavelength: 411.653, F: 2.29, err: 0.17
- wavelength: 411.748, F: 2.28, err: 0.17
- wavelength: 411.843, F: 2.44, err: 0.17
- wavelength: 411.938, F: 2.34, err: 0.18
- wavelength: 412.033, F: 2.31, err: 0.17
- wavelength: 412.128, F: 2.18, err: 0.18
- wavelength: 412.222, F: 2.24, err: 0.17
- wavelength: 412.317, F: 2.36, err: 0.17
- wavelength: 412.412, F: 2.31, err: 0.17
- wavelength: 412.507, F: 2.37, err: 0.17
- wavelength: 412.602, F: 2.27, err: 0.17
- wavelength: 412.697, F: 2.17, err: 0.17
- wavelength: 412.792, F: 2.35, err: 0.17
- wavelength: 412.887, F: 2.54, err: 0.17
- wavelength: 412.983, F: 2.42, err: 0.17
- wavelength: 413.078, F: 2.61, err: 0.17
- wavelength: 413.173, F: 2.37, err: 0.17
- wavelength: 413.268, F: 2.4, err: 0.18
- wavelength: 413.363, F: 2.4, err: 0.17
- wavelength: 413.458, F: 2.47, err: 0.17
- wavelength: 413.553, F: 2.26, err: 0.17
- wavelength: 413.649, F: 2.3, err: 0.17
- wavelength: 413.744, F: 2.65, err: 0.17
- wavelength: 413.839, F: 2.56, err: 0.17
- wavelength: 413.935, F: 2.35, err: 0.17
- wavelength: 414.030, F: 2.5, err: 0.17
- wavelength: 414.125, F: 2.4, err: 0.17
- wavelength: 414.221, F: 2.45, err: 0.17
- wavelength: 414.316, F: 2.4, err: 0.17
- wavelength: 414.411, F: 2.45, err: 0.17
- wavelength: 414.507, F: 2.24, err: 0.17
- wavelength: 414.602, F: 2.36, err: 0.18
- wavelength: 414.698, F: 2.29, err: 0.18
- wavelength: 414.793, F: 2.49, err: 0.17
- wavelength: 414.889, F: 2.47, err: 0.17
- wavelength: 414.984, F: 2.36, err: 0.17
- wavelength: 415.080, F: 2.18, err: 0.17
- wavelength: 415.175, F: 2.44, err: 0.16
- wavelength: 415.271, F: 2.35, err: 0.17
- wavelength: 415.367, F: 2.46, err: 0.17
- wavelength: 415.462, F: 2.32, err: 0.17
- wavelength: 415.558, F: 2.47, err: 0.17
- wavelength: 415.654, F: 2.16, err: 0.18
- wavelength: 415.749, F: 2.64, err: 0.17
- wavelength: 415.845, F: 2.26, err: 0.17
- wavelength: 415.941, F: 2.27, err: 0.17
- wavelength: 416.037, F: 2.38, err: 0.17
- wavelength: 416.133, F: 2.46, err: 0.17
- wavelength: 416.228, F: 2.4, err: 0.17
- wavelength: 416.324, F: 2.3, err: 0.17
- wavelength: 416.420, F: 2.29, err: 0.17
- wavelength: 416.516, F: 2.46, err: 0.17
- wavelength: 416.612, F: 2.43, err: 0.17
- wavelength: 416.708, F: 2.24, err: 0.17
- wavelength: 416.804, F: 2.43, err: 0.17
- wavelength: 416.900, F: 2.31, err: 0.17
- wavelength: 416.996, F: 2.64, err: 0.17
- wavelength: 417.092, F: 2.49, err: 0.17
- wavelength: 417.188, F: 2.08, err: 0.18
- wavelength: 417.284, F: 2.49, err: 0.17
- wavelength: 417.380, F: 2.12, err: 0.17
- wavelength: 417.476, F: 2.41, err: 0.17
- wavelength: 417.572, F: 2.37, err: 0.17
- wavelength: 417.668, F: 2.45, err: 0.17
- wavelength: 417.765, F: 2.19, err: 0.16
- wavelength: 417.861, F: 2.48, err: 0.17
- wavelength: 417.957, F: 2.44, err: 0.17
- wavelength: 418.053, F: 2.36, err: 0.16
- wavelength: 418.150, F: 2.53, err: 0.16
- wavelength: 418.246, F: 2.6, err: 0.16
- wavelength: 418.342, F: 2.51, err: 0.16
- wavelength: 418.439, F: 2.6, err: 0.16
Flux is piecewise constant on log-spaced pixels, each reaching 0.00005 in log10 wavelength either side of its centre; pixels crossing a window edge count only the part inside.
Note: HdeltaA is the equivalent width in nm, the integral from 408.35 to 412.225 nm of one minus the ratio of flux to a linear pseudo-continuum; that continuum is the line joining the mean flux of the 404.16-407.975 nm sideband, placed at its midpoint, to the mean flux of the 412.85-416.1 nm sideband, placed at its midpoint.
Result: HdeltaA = 0.680 nm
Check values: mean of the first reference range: 2.43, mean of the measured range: 1.99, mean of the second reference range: 2.4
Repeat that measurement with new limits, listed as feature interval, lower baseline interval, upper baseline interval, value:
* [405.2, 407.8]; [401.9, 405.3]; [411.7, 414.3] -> 0.09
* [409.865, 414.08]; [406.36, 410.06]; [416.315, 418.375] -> 0.29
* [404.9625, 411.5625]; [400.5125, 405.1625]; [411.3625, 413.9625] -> 0.66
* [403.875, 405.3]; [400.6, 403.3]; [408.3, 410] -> -0.09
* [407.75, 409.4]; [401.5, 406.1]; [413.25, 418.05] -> 0.11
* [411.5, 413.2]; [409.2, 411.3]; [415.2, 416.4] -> -0.27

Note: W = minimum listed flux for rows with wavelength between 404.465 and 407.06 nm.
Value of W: 2.21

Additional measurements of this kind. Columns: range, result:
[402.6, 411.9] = 1.07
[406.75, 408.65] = 2.17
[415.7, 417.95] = 2.08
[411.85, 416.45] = 2.16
